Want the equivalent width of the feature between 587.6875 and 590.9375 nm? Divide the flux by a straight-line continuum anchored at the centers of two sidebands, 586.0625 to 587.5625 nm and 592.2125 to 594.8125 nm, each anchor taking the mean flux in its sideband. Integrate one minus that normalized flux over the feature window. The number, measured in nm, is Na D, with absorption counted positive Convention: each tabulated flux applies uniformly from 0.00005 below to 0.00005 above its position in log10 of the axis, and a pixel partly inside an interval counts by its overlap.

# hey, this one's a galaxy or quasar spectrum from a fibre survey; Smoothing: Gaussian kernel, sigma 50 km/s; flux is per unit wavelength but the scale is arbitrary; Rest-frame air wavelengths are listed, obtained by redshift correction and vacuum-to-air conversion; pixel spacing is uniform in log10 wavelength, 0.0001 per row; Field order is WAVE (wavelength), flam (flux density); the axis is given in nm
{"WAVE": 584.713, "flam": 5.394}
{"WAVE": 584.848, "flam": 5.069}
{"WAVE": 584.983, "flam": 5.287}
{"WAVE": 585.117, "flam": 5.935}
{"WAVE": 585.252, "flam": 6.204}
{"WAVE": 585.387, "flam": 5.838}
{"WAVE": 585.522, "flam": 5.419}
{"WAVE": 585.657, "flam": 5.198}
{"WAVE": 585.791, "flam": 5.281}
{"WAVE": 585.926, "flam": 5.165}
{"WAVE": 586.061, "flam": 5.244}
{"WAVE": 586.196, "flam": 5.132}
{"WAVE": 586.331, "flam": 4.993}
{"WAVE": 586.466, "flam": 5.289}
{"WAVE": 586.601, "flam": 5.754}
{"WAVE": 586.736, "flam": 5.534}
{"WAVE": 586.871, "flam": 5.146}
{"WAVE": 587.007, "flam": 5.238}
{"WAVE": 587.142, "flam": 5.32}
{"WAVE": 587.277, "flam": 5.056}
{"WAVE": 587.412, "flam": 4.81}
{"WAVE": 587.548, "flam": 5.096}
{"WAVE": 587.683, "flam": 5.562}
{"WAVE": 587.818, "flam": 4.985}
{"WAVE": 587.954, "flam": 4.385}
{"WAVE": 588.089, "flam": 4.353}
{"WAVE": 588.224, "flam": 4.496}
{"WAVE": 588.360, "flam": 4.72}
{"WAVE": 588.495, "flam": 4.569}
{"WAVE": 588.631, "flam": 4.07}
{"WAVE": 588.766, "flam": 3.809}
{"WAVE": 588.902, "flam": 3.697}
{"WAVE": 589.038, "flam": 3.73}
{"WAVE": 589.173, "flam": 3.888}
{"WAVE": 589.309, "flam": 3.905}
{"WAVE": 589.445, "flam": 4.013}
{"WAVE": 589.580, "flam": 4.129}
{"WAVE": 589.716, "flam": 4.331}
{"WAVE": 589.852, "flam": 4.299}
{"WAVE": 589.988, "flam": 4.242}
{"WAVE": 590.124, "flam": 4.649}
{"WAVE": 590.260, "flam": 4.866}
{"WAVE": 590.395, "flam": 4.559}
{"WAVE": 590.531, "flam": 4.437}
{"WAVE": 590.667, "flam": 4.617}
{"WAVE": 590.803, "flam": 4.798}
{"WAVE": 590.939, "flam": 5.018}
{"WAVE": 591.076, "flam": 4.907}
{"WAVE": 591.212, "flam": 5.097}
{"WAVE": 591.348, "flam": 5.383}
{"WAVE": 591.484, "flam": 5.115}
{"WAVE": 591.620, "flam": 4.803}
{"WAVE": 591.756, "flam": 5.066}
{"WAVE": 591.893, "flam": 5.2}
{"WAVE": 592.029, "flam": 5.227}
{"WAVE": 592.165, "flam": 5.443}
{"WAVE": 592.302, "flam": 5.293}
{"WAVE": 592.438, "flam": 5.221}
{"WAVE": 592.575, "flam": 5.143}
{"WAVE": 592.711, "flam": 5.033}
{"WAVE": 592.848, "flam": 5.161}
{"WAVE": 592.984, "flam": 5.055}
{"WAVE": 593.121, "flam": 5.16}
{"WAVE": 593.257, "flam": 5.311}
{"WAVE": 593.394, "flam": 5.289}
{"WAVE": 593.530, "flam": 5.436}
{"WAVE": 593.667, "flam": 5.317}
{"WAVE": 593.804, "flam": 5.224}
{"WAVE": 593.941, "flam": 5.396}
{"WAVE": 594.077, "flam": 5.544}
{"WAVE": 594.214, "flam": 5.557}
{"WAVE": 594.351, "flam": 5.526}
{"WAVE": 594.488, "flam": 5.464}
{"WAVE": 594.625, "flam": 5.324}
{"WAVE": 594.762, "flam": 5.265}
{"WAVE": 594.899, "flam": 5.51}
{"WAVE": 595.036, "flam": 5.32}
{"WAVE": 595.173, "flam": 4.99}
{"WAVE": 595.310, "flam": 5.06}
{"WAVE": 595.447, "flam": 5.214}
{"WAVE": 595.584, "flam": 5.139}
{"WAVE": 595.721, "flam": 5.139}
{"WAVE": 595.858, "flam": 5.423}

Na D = 0.547 nm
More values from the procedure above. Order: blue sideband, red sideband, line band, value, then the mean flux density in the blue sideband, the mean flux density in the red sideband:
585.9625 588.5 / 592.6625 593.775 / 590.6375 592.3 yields 0.03 nm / 5.05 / 5.22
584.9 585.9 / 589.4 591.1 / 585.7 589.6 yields 0.27 nm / 5.57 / 4.53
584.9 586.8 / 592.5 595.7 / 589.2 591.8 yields 0.35 nm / 5.45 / 5.28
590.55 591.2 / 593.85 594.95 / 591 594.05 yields -0.05 nm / 4.82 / 5.44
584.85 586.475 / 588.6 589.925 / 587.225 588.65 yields -0.08 nm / 5.41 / 3.99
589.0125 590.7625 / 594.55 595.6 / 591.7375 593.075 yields -0.12 nm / 4.31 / 5.23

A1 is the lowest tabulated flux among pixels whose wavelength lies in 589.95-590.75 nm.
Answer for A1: 4.242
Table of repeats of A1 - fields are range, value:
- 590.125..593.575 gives 4.437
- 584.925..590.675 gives 3.697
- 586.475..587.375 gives 5.056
